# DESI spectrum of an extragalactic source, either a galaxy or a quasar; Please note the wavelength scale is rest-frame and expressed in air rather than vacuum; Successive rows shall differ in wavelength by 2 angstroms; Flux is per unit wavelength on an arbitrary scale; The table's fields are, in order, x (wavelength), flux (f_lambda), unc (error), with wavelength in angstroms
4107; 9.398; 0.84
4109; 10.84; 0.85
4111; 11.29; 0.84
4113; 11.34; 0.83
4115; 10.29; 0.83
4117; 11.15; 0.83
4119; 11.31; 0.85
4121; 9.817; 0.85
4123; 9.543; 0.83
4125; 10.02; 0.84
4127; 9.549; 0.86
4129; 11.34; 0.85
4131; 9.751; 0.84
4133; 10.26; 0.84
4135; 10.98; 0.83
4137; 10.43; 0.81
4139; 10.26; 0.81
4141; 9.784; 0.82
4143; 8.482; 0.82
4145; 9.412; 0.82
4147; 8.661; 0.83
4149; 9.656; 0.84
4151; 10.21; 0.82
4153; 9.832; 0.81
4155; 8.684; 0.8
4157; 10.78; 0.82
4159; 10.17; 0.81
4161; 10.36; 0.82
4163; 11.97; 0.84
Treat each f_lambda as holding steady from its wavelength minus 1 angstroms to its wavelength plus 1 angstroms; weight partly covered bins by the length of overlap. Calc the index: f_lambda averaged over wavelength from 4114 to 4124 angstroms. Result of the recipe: 10.4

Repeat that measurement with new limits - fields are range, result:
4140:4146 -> 9.23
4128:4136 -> 10.6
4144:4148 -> 9.04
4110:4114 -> 11.3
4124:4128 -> 9.78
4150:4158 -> 9.88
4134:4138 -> 10.7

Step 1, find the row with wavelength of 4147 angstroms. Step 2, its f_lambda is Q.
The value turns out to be 8.661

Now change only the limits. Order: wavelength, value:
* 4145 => 9.412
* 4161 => 10.36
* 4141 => 9.784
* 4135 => 10.98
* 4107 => 9.398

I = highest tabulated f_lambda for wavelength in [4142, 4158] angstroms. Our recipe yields 10.78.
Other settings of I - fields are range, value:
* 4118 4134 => 11.34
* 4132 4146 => 10.98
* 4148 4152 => 10.21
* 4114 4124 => 11.31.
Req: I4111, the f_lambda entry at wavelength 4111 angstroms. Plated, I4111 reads 11.29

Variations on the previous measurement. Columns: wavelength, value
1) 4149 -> 9.656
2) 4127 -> 9.549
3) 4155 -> 8.684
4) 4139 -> 10.26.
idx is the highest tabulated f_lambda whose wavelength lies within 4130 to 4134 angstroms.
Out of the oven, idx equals 10.26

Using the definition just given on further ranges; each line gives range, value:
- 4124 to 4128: 10.02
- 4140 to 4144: 9.784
